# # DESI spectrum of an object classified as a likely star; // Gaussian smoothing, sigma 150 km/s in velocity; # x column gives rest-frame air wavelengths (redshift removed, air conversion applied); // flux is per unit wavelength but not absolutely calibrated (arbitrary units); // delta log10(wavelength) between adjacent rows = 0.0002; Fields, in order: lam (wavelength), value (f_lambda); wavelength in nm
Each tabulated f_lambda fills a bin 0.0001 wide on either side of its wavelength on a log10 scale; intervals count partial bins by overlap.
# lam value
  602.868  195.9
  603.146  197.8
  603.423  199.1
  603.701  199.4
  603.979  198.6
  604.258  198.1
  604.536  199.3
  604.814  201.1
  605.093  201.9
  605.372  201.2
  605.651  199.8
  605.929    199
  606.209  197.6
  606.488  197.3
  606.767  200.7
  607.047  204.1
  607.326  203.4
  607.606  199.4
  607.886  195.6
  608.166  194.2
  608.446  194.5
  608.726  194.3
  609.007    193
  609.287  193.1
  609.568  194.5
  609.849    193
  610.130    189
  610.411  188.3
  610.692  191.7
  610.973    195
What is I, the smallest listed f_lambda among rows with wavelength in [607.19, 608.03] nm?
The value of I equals 195.6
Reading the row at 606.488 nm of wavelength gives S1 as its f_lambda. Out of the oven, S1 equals 197.3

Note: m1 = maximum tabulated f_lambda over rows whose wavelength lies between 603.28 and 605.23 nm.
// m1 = 201.9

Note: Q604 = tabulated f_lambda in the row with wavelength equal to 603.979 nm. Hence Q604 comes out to 198.6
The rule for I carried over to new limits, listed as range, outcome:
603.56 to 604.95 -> 198.1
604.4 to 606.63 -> 197.3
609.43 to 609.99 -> 193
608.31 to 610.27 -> 189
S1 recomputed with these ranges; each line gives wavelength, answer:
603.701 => 199.4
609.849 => 193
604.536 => 199.3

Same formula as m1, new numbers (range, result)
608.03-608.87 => 194.5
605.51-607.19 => 204.1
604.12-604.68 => 199.3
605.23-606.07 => 201.2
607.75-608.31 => 195.6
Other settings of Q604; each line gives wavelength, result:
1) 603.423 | 199.1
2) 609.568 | 194.5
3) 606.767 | 200.7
